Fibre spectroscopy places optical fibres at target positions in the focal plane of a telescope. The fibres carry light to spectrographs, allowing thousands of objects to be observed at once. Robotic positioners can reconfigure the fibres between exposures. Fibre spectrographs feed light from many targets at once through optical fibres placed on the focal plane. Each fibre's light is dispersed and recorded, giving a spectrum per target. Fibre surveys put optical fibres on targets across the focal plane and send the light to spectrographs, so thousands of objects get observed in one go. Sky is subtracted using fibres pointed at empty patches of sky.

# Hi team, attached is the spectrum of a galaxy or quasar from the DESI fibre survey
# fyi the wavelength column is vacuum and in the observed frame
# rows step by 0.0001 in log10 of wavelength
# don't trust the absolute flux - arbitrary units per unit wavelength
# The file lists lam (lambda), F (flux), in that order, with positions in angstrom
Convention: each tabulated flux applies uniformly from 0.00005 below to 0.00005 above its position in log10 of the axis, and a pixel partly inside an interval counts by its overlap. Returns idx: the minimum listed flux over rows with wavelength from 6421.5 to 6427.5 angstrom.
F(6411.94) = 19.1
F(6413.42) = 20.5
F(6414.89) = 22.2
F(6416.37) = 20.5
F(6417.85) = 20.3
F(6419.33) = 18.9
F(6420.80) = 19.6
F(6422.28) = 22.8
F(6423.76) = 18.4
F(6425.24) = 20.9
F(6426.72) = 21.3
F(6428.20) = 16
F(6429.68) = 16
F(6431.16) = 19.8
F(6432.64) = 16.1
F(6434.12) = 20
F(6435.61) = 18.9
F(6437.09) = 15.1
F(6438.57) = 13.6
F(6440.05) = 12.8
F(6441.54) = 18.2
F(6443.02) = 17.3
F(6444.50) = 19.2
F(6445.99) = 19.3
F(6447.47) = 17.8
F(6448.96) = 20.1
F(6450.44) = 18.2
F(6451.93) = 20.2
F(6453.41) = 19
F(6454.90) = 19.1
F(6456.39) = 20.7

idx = 18.4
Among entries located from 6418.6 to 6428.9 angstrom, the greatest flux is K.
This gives 22.8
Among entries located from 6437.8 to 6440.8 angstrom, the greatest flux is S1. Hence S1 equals 13.6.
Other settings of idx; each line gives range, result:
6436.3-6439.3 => 13.6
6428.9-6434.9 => 16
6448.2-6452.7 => 18.2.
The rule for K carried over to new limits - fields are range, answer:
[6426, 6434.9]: 21.3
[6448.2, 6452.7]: 20.2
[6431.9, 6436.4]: 20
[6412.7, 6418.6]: 22.2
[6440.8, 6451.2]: 20.1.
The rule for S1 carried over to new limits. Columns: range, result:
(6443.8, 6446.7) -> 19.3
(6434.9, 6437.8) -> 18.9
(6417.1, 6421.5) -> 20.3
